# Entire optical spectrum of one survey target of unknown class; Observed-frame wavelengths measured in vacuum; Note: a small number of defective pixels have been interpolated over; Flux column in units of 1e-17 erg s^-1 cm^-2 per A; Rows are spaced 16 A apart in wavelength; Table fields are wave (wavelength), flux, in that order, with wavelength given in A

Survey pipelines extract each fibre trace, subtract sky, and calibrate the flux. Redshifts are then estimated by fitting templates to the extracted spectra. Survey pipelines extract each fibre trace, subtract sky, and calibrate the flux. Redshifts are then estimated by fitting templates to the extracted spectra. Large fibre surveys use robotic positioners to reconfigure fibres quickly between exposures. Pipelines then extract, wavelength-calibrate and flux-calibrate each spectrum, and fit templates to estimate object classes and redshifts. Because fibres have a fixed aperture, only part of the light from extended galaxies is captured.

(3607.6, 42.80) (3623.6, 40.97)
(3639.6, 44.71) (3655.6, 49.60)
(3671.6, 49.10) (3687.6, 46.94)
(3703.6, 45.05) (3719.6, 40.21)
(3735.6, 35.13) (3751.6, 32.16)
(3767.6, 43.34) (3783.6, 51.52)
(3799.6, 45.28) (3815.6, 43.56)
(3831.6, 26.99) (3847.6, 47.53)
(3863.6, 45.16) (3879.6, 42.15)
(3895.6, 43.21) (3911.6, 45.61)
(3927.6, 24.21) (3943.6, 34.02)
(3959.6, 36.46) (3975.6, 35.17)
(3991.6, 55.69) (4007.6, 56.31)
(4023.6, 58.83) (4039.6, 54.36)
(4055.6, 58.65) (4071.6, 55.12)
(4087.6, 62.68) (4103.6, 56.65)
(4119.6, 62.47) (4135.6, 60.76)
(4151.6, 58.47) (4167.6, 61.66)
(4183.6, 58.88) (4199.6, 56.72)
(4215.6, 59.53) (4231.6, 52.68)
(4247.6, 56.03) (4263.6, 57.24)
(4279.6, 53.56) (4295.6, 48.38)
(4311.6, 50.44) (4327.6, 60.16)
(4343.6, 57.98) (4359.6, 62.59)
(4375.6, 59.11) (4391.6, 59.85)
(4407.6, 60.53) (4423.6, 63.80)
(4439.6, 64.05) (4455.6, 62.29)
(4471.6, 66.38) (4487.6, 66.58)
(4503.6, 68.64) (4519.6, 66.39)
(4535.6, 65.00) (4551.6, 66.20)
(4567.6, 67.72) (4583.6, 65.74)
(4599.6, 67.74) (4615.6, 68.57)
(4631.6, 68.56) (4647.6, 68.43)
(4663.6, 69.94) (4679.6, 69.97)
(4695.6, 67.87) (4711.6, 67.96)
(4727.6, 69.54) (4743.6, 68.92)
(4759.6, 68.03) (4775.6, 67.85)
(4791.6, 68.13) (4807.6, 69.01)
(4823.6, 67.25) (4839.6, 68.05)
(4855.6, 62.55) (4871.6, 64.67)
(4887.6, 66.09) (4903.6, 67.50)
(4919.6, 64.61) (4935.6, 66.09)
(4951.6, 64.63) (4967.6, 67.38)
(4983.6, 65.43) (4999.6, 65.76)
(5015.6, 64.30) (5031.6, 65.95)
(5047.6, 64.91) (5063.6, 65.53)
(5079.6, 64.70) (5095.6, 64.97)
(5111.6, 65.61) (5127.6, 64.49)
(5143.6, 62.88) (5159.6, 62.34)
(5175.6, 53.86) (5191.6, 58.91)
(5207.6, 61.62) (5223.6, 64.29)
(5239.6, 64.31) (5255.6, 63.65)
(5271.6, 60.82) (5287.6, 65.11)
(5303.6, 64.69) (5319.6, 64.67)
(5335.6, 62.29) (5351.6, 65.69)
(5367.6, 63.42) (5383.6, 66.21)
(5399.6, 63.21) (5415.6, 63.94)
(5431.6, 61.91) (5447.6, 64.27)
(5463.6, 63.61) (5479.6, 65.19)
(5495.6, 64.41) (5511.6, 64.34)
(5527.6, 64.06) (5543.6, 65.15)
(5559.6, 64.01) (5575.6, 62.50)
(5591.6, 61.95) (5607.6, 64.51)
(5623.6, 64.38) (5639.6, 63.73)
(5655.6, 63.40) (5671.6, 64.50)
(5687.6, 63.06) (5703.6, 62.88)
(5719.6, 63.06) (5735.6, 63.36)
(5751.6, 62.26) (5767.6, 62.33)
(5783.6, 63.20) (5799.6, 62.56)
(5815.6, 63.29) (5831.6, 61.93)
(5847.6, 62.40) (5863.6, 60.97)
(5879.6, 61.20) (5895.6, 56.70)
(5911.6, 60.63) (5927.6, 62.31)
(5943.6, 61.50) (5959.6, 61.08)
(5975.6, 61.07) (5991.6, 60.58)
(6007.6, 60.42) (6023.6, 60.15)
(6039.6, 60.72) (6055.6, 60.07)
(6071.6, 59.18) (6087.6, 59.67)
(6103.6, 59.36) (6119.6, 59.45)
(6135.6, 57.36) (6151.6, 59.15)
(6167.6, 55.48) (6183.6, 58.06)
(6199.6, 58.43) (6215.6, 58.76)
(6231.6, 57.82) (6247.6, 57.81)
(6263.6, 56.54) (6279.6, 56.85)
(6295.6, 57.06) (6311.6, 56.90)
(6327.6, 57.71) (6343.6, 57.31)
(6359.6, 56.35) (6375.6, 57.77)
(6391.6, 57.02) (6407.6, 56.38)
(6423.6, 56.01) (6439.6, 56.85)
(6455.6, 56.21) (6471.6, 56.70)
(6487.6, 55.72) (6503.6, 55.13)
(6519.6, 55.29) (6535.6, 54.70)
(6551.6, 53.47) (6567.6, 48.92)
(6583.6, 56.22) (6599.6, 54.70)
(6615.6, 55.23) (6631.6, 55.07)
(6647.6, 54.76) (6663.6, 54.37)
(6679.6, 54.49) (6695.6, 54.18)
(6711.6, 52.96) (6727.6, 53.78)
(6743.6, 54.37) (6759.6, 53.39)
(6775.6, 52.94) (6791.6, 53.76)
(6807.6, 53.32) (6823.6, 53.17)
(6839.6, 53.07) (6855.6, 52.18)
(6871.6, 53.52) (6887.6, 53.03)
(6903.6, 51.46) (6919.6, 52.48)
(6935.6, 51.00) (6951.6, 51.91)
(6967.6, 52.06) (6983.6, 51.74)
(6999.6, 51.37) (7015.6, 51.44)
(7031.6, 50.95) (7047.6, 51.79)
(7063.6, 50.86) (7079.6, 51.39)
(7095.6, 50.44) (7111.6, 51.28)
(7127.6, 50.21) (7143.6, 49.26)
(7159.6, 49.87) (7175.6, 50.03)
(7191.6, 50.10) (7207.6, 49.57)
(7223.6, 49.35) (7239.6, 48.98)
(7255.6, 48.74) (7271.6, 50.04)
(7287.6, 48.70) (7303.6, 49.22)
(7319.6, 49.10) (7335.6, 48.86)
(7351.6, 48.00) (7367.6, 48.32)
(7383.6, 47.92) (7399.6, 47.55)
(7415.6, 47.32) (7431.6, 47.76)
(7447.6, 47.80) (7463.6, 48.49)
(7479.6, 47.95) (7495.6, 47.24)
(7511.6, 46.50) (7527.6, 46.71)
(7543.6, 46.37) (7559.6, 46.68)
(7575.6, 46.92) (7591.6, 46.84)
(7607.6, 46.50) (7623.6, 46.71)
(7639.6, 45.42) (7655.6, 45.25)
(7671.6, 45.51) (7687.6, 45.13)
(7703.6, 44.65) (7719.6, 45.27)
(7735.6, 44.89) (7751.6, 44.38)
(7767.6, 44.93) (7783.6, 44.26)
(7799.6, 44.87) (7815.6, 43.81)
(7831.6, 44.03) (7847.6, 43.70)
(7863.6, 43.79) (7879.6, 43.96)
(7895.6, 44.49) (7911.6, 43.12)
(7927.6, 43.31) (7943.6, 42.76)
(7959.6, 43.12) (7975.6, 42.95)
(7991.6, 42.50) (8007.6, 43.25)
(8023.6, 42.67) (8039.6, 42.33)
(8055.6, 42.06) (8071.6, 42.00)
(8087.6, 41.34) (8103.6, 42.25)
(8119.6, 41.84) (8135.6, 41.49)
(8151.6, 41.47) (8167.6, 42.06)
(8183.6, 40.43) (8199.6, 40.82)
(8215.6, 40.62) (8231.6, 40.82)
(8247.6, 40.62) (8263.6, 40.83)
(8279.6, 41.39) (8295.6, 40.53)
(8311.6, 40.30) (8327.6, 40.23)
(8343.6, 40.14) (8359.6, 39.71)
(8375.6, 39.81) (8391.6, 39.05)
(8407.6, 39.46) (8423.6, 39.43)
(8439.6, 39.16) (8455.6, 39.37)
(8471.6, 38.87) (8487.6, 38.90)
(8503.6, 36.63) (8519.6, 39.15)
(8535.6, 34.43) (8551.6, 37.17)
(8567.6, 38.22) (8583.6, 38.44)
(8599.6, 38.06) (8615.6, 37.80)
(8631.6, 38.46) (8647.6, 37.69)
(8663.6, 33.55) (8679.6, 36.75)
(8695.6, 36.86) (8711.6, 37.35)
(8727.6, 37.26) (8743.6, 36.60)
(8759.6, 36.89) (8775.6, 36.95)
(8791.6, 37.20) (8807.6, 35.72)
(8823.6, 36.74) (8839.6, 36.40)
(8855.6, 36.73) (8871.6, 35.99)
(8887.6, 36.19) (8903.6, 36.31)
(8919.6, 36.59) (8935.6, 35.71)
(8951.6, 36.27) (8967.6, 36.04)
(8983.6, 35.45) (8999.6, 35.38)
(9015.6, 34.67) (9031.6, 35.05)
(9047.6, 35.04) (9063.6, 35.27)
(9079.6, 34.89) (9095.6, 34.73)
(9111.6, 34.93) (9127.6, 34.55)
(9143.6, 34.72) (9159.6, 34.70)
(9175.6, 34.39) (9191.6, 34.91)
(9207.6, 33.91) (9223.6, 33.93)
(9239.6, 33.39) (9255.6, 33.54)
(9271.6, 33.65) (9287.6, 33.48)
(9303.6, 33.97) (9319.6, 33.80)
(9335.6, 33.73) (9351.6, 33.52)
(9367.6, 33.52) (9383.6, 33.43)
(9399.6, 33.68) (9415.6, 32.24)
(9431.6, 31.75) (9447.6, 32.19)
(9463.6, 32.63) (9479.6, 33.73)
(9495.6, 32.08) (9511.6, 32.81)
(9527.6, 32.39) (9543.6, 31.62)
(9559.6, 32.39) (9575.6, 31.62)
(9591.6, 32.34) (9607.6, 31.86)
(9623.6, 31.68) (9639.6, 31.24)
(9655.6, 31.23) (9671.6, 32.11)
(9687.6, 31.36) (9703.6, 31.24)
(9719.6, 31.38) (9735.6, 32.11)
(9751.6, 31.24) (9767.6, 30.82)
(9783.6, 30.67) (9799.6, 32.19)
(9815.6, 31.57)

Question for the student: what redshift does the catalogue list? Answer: 0.00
